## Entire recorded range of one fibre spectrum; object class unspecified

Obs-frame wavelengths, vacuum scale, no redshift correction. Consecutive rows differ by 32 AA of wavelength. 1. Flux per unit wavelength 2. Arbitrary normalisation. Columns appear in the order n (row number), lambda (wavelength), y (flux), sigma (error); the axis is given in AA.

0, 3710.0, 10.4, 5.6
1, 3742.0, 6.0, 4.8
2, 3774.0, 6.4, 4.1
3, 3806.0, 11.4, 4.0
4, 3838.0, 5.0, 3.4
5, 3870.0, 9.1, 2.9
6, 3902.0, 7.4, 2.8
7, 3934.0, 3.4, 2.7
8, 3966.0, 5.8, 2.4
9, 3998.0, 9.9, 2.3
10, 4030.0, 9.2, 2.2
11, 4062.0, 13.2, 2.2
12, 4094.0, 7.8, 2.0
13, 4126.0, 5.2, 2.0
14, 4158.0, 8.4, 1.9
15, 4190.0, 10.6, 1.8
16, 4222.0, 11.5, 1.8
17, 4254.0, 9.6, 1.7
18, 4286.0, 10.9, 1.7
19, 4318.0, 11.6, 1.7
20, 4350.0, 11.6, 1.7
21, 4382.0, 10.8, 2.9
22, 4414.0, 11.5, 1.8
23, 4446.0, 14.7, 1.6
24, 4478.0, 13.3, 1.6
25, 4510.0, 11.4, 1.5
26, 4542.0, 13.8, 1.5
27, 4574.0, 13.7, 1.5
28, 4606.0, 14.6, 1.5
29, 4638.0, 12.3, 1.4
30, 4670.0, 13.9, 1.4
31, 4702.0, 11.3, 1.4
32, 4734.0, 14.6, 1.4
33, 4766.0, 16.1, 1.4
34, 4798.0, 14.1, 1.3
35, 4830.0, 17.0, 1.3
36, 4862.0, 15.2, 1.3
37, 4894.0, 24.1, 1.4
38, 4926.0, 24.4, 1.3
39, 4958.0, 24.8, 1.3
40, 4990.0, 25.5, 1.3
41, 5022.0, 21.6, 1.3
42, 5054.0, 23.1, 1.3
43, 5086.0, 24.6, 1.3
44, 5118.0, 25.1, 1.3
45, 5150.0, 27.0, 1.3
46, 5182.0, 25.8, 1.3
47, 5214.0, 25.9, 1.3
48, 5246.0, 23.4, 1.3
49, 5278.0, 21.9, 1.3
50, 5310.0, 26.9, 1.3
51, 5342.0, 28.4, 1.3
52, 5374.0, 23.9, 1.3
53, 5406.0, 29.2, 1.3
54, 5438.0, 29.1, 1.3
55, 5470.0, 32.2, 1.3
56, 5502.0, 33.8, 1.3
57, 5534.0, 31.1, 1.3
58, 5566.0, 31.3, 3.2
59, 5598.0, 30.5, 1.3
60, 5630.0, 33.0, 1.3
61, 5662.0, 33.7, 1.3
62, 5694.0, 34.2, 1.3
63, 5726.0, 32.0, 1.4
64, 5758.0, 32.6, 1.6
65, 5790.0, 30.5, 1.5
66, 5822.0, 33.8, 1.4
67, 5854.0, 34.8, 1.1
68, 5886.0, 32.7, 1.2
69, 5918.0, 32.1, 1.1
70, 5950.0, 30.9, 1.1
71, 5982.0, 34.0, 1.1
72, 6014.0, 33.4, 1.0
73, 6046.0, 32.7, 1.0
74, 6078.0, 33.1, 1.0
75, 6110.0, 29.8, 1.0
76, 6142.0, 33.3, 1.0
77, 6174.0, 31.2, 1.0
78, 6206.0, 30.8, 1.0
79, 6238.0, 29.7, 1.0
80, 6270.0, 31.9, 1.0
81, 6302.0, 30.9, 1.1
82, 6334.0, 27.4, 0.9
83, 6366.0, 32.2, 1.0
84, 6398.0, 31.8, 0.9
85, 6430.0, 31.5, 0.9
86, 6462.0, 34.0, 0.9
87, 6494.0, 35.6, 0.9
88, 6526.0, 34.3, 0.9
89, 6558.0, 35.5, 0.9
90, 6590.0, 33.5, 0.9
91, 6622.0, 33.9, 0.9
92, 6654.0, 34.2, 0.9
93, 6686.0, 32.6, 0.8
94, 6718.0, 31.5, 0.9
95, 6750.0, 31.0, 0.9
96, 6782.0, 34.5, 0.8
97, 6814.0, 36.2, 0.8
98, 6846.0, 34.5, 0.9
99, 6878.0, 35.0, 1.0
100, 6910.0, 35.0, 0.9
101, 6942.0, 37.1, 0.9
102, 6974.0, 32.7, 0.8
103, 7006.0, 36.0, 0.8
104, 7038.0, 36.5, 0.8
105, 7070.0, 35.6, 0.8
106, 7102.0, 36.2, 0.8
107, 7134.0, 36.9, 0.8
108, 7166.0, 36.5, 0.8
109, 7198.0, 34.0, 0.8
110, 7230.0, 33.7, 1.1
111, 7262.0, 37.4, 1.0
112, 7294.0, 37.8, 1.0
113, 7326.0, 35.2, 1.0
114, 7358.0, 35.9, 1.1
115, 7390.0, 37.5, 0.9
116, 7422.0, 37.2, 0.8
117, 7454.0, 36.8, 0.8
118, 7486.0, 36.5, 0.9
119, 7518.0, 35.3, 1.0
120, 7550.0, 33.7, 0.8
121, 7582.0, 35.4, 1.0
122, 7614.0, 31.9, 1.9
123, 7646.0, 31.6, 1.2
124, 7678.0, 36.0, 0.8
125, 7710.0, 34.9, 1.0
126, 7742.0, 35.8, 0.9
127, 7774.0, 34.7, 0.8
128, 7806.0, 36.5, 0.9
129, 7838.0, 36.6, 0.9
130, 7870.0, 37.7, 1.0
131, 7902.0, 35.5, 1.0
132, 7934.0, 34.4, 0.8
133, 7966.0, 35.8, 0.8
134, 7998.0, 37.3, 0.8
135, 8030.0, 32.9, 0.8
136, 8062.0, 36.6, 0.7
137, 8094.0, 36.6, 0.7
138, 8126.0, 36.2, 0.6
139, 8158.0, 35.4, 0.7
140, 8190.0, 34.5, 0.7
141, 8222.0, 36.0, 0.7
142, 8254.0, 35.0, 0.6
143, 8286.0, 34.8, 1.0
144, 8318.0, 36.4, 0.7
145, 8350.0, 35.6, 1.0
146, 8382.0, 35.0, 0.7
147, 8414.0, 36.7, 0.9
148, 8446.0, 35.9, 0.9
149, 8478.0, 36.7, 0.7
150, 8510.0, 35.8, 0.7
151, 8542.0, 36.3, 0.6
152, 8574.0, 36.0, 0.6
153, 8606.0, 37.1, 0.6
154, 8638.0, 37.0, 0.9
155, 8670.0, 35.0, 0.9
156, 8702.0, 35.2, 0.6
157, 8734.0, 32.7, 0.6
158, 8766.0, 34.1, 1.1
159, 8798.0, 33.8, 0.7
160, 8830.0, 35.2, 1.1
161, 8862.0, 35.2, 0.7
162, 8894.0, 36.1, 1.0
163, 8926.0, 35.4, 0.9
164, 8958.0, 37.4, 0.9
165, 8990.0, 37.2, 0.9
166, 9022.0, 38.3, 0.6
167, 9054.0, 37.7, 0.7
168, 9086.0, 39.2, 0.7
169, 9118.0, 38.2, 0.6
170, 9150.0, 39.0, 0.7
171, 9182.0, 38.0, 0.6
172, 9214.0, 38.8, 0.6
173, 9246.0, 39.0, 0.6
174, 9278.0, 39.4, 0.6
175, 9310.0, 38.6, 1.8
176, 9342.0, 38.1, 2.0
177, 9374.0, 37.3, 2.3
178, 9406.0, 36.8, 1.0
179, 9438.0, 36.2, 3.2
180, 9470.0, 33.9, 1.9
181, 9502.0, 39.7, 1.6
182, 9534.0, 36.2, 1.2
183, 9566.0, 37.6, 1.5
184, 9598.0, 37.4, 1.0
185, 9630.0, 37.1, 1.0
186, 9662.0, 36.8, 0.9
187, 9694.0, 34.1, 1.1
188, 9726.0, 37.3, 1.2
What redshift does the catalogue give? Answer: 0.223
